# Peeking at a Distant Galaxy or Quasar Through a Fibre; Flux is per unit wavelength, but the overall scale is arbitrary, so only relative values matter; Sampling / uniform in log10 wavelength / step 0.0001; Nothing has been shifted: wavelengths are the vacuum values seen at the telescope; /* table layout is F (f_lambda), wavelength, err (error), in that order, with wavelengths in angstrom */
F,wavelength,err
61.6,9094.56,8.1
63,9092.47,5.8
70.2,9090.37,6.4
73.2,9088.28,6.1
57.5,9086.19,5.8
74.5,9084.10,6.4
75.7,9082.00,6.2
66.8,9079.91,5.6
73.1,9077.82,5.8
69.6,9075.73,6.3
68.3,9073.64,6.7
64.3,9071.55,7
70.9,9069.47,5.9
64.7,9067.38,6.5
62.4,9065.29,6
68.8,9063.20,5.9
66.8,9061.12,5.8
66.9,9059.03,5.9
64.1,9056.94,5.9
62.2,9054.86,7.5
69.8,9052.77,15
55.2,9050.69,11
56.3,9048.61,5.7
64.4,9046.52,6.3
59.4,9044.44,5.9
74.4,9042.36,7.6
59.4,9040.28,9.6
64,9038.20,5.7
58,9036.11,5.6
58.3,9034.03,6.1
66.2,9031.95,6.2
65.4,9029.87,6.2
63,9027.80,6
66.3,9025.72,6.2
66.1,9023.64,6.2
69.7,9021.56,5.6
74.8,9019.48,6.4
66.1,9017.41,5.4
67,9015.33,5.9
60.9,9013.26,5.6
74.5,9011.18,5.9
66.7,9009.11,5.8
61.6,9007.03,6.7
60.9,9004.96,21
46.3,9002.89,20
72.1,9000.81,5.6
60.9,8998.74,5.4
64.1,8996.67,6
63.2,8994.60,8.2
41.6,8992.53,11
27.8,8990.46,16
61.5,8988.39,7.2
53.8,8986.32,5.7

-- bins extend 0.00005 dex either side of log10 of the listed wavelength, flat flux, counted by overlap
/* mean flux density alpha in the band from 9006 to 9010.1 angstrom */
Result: 64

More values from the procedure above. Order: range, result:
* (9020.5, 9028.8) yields 66.2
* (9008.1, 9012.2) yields 70.7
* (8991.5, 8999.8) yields 57.6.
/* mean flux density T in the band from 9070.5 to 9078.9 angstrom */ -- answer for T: 68.9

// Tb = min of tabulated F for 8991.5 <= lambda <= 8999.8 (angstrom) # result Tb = 41.6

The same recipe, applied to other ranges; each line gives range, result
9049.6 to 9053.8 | 55.2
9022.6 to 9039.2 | 58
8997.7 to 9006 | 46.3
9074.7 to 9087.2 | 57.5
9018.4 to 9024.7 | 66.1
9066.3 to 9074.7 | 64.3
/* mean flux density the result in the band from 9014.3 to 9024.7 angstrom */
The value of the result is 68.7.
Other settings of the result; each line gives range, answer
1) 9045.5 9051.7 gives 58.6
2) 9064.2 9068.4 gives 63.5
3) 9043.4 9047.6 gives 61.8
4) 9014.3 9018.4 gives 66.5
